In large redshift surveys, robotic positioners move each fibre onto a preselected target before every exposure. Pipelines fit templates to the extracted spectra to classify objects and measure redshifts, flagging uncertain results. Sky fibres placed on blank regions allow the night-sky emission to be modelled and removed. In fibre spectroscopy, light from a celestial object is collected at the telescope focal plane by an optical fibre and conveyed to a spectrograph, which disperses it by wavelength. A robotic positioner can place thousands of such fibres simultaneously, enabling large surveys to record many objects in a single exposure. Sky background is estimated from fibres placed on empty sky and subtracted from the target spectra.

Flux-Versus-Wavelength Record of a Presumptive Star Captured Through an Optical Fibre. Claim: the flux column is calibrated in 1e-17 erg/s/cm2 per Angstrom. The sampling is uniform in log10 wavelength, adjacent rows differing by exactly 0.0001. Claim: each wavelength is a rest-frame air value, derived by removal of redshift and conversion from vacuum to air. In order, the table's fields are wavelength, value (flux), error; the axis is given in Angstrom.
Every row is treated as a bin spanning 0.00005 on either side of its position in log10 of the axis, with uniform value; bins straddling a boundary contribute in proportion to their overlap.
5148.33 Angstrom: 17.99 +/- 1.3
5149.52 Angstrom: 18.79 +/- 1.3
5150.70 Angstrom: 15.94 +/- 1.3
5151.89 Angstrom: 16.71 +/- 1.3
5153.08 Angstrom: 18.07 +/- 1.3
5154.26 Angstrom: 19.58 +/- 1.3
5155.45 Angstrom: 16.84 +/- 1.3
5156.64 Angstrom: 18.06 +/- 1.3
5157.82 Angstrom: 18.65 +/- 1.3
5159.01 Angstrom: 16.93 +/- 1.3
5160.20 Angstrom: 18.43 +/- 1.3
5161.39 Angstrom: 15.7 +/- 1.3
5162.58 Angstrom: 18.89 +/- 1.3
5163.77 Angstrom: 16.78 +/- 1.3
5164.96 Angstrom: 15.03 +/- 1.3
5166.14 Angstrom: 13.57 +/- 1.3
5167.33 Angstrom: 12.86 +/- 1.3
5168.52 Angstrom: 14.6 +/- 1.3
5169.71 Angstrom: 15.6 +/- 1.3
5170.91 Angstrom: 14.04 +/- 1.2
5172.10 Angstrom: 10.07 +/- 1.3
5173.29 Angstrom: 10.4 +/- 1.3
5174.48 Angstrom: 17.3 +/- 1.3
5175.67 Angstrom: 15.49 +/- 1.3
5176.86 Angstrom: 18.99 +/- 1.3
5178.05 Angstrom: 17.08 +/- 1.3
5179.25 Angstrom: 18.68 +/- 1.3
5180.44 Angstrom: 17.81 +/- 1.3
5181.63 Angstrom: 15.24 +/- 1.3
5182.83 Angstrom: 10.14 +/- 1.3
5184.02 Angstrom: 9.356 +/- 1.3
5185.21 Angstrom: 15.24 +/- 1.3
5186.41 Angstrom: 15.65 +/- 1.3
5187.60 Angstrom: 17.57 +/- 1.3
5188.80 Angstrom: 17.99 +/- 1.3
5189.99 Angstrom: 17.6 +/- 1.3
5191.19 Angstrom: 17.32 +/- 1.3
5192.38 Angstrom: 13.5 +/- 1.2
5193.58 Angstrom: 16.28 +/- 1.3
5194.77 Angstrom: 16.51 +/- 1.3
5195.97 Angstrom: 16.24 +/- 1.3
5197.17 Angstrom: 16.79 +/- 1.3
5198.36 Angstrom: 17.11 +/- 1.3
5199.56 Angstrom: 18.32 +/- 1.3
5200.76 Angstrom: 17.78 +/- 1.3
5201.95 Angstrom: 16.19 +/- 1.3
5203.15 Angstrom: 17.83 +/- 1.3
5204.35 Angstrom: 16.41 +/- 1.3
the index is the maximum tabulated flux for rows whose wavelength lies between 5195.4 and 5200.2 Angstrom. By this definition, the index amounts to 18.32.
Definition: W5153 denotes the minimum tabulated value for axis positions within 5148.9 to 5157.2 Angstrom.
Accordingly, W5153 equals 15.94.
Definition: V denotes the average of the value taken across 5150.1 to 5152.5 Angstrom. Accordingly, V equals 16.3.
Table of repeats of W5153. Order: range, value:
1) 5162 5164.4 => 16.78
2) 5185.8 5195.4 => 13.5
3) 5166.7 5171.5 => 12.86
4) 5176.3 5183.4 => 10.14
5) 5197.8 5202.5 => 16.19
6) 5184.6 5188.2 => 15.24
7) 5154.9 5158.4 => 16.84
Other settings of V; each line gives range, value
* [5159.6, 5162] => 17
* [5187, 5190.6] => 17.7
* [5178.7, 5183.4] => 15.5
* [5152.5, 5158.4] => 18.3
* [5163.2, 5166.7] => 15.2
